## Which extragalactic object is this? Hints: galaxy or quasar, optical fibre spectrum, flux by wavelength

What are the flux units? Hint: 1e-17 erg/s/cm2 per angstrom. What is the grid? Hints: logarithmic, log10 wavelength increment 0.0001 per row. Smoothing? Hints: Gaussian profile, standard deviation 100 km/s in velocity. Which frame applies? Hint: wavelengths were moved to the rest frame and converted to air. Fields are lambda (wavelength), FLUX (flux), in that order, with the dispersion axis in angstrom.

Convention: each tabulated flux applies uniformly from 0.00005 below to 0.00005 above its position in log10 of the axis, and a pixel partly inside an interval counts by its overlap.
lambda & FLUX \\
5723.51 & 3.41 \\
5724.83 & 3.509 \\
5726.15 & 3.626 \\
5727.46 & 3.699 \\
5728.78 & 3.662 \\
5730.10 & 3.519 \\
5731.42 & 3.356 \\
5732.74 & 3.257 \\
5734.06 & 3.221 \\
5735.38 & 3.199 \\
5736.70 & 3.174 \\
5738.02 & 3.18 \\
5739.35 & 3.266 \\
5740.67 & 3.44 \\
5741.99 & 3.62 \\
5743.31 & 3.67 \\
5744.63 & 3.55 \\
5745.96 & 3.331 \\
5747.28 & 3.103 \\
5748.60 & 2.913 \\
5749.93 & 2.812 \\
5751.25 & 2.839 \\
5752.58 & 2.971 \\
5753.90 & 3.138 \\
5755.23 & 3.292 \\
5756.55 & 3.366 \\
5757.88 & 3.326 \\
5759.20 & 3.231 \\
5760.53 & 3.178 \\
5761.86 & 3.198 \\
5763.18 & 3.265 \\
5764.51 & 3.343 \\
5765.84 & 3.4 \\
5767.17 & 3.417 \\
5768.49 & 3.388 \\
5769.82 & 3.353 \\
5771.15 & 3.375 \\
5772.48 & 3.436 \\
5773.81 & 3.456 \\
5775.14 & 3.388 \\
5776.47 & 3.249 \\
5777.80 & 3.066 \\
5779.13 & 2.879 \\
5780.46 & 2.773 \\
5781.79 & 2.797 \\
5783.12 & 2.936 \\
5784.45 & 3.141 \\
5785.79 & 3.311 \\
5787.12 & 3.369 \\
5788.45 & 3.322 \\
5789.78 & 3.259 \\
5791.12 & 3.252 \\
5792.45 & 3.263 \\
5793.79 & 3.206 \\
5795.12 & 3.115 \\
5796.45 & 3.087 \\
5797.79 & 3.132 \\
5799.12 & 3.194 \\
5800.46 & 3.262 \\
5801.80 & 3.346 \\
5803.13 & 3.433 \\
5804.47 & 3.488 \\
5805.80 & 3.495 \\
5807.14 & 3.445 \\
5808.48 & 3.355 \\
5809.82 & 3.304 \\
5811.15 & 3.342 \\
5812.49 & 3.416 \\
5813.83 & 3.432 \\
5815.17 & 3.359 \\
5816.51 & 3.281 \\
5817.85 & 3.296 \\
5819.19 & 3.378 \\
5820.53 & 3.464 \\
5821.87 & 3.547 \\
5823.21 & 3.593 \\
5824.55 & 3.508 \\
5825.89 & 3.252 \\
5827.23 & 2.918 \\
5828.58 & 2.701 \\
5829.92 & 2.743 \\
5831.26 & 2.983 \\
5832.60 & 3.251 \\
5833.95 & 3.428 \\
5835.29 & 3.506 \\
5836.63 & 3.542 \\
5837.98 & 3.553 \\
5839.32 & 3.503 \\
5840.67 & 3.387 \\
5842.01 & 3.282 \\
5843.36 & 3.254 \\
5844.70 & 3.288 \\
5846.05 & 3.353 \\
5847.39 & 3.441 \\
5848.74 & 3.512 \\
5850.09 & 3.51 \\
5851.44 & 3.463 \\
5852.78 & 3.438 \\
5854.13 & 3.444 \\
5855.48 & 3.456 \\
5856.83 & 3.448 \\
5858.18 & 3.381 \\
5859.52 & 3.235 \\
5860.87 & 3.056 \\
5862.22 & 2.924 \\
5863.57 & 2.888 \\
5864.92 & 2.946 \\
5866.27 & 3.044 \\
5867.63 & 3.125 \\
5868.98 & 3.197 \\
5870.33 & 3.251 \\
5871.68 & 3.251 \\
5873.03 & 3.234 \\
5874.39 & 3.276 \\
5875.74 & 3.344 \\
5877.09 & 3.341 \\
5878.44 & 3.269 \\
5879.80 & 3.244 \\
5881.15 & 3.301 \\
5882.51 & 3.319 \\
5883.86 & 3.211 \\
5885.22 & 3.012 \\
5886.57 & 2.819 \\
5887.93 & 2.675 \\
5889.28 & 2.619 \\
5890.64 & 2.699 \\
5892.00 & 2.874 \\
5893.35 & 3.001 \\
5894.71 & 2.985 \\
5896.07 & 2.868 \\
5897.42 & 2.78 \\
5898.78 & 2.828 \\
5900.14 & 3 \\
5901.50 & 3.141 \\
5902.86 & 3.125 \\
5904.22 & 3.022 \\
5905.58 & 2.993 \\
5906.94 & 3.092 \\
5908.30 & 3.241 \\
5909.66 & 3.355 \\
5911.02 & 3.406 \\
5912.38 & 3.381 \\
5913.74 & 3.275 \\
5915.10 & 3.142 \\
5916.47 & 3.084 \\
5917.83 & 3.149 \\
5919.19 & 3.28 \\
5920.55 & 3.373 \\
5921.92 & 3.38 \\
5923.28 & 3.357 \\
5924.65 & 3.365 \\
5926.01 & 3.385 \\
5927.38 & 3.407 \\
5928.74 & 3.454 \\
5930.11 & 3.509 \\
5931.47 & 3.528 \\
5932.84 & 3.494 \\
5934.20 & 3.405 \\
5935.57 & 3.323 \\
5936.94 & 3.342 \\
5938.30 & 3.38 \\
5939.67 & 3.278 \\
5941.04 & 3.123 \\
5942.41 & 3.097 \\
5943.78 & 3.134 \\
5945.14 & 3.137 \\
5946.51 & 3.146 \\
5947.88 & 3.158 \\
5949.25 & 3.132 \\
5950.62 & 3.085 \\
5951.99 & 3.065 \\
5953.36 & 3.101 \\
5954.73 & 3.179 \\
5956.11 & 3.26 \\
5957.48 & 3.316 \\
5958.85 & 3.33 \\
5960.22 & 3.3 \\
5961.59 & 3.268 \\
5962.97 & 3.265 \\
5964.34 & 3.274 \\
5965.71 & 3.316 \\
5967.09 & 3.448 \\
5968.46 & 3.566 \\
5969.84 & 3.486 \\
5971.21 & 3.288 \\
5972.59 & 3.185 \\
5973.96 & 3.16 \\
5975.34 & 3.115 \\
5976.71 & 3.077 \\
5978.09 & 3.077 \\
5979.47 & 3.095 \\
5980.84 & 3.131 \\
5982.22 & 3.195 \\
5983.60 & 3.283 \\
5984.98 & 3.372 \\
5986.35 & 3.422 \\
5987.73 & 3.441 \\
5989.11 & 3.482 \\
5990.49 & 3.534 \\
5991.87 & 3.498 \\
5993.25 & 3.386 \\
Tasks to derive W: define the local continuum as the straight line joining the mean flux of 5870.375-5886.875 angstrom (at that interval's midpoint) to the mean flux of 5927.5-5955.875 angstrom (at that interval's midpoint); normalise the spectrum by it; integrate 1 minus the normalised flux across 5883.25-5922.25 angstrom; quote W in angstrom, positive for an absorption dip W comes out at 2.2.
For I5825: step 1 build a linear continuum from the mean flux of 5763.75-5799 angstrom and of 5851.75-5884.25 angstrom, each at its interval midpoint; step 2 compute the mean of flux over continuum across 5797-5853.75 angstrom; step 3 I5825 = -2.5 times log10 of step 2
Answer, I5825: -0.04 mag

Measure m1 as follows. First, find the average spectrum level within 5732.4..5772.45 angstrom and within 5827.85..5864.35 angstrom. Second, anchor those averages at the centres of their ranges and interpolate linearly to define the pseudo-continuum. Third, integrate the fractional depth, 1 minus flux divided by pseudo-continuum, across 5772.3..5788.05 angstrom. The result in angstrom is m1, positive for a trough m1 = 0.62 angstrom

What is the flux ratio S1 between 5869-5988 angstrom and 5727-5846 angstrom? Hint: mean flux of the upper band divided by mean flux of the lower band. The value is 0.98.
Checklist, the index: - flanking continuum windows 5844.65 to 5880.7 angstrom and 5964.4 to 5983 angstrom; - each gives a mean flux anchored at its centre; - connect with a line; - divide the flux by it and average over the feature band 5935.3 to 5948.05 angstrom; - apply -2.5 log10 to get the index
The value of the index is 0.013 mag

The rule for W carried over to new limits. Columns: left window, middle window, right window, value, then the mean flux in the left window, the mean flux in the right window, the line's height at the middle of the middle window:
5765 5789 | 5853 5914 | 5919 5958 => 2.7 angstrom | 3.23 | 3.28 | 3.26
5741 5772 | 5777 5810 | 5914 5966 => 0.6 angstrom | 3.27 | 3.27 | 3.27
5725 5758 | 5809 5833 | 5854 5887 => -0.2 angstrom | 3.3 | 3.2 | 3.24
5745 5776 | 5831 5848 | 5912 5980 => -0.6 angstrom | 3.24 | 3.27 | 3.25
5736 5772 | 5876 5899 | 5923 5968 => 2.0 angstrom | 3.26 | 3.28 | 3.28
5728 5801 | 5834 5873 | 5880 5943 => -1.3 angstrom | 3.24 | 3.17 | 3.2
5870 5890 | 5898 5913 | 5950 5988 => 0.2 angstrom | 3.14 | 3.25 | 3.17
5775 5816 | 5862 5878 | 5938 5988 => 0.4 angstrom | 3.24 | 3.23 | 3.24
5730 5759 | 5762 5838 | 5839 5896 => -1.2 angstrom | 3.25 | 3.19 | 3.22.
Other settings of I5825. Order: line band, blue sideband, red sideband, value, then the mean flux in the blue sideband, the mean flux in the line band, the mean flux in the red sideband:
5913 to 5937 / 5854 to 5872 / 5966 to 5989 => -0.04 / 3.18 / 3.35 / 3.28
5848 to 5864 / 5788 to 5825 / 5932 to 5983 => 0.00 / 3.34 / 3.32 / 3.24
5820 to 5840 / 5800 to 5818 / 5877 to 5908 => 0.00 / 3.38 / 3.3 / 3.01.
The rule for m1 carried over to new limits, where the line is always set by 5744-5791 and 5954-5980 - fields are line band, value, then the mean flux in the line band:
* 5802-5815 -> -0.8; 3.41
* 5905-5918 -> 0.1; 3.22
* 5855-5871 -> 0.4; 3.16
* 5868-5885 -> -0.1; 3.26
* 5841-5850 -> -0.4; 3.37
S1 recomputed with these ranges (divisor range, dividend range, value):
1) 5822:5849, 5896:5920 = 0.95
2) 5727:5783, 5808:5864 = 1.02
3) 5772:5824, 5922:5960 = 1.00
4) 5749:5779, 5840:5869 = 1.01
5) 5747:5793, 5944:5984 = 1.01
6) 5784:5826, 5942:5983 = 0.96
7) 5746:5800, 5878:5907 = 0.94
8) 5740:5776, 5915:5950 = 1.00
